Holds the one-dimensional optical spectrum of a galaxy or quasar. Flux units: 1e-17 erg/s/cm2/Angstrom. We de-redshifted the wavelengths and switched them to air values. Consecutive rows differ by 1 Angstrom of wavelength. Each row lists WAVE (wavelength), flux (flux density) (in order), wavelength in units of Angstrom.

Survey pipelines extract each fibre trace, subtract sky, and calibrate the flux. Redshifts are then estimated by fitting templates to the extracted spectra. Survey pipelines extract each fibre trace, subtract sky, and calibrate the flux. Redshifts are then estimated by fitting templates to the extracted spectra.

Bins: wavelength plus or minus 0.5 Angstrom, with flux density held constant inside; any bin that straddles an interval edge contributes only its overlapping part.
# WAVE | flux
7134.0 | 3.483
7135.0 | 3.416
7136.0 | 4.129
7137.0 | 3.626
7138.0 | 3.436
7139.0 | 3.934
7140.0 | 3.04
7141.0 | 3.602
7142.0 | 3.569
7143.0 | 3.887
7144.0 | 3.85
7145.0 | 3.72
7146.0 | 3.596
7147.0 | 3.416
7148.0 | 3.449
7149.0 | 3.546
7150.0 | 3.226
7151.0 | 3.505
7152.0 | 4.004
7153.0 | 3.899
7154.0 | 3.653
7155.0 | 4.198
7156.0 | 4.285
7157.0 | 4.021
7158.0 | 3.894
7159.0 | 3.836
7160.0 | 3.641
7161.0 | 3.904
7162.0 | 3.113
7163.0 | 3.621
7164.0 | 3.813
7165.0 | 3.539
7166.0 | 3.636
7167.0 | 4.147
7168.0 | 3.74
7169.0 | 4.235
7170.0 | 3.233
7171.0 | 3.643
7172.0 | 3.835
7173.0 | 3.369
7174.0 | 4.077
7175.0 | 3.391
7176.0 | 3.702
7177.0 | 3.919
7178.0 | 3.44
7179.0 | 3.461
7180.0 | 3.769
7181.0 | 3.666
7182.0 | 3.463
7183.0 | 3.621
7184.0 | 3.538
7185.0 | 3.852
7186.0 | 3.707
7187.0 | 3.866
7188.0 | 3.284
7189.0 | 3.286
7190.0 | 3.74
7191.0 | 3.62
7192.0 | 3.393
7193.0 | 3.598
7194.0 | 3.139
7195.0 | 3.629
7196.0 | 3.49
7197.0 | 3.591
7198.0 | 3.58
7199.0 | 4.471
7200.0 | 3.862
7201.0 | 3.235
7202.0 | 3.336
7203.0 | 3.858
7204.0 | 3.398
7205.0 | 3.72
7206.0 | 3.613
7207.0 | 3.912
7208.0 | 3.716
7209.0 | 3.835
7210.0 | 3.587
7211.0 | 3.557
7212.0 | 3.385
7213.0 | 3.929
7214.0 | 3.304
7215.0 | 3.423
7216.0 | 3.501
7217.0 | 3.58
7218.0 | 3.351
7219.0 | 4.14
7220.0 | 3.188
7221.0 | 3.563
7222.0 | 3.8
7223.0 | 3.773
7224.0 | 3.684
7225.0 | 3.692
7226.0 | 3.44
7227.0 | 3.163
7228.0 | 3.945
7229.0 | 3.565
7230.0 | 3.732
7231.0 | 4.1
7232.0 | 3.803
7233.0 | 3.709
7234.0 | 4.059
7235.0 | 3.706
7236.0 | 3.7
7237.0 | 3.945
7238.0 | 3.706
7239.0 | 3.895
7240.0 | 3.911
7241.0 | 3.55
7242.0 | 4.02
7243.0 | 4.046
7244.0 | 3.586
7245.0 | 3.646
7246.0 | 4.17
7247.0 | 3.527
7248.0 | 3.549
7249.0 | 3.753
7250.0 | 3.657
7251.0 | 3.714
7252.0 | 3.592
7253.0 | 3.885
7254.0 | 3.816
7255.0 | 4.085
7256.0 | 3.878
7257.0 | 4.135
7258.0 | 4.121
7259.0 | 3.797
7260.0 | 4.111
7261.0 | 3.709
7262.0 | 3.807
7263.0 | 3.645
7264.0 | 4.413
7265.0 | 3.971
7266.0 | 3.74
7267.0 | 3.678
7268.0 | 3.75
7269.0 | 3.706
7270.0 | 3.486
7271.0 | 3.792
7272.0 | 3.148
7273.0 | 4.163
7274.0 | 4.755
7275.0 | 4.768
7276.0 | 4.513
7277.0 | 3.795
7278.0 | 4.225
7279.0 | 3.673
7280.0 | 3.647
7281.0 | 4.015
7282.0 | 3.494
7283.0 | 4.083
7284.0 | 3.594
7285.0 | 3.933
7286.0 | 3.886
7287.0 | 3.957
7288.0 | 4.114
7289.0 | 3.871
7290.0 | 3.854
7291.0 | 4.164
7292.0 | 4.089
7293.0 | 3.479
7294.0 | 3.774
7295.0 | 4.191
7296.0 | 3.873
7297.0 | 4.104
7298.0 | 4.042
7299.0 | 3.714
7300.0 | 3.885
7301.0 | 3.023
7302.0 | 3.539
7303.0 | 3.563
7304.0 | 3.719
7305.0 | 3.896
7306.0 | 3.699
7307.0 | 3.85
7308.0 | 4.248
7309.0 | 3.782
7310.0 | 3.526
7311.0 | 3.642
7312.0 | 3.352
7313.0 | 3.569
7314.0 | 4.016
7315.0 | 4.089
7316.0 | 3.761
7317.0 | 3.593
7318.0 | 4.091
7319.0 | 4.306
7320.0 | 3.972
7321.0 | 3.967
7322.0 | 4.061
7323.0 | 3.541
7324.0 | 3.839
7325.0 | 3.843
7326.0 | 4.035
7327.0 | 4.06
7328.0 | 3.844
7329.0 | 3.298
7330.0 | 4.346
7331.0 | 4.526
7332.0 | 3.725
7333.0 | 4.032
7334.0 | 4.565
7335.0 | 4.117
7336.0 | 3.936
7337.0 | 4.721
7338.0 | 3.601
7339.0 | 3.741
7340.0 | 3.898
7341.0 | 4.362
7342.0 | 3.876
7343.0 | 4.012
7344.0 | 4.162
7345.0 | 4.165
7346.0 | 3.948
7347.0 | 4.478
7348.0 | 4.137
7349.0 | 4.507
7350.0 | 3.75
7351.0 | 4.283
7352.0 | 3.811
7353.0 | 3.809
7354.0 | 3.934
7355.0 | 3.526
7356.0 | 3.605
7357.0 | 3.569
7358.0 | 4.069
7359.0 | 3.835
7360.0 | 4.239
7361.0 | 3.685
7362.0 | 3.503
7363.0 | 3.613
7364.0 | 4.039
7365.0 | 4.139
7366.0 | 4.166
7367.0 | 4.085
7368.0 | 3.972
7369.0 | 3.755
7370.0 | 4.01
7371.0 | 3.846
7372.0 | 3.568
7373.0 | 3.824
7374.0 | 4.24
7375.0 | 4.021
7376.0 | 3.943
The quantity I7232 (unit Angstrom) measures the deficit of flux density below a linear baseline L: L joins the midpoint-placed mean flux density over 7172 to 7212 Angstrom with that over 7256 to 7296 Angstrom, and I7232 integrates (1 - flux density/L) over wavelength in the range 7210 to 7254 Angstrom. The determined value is 0.8 Angstrom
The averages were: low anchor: 3.62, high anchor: 3.92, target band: 3.7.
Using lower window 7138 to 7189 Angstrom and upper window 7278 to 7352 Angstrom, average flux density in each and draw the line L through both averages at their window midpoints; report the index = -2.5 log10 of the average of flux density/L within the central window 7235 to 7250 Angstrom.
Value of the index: 0.01 mag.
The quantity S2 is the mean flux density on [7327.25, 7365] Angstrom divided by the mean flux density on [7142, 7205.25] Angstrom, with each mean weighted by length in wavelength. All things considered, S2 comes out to 1.09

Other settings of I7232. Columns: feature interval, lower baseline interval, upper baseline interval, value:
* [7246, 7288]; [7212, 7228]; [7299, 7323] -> -2.3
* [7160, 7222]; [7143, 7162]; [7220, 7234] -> 1.5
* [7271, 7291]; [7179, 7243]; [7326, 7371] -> -0.8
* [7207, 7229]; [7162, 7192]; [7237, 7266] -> 0.9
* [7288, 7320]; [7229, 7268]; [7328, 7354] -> 1.2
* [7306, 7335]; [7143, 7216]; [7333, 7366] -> 0.2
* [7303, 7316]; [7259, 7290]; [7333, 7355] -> 0.7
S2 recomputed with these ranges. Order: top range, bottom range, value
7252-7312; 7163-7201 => 1.06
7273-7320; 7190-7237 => 1.07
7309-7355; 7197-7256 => 1.07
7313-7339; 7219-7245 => 1.07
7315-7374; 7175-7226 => 1.10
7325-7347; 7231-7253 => 1.07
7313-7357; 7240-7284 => 1.03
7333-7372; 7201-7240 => 1.09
